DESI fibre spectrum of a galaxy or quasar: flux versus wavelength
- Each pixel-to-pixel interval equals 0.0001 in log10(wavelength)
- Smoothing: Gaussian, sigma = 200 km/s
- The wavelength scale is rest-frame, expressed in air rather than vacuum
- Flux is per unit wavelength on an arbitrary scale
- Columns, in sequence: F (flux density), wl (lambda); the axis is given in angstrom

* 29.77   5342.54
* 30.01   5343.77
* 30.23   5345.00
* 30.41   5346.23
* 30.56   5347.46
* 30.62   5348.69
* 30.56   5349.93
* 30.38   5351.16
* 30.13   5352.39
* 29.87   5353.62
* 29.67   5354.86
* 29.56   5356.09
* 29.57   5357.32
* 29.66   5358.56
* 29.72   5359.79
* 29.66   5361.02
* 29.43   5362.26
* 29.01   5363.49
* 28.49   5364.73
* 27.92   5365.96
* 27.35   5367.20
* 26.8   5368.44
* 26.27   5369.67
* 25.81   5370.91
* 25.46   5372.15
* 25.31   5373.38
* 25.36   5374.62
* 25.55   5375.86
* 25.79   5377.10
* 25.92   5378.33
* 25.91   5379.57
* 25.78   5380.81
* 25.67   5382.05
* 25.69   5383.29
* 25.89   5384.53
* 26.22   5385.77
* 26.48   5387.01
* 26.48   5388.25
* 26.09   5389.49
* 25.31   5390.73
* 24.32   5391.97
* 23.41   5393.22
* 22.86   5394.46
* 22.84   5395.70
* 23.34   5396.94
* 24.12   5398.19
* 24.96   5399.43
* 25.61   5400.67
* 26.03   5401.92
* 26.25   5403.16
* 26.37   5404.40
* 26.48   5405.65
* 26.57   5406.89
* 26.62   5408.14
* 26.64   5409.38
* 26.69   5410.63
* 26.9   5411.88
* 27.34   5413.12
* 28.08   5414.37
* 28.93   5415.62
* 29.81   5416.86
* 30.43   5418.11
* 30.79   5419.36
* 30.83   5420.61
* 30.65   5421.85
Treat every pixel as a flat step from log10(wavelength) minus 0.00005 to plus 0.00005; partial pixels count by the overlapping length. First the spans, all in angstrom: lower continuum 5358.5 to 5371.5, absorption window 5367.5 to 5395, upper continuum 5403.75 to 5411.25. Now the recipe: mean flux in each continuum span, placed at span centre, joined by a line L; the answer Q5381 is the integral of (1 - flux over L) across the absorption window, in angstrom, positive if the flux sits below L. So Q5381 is 1.94 angstrom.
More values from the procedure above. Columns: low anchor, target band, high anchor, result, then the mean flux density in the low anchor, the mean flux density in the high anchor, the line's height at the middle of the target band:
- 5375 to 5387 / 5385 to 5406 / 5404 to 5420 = 1.3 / 25.8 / 27.8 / 26.8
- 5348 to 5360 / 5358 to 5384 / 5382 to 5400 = 0.6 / 30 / 24.9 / 27.6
